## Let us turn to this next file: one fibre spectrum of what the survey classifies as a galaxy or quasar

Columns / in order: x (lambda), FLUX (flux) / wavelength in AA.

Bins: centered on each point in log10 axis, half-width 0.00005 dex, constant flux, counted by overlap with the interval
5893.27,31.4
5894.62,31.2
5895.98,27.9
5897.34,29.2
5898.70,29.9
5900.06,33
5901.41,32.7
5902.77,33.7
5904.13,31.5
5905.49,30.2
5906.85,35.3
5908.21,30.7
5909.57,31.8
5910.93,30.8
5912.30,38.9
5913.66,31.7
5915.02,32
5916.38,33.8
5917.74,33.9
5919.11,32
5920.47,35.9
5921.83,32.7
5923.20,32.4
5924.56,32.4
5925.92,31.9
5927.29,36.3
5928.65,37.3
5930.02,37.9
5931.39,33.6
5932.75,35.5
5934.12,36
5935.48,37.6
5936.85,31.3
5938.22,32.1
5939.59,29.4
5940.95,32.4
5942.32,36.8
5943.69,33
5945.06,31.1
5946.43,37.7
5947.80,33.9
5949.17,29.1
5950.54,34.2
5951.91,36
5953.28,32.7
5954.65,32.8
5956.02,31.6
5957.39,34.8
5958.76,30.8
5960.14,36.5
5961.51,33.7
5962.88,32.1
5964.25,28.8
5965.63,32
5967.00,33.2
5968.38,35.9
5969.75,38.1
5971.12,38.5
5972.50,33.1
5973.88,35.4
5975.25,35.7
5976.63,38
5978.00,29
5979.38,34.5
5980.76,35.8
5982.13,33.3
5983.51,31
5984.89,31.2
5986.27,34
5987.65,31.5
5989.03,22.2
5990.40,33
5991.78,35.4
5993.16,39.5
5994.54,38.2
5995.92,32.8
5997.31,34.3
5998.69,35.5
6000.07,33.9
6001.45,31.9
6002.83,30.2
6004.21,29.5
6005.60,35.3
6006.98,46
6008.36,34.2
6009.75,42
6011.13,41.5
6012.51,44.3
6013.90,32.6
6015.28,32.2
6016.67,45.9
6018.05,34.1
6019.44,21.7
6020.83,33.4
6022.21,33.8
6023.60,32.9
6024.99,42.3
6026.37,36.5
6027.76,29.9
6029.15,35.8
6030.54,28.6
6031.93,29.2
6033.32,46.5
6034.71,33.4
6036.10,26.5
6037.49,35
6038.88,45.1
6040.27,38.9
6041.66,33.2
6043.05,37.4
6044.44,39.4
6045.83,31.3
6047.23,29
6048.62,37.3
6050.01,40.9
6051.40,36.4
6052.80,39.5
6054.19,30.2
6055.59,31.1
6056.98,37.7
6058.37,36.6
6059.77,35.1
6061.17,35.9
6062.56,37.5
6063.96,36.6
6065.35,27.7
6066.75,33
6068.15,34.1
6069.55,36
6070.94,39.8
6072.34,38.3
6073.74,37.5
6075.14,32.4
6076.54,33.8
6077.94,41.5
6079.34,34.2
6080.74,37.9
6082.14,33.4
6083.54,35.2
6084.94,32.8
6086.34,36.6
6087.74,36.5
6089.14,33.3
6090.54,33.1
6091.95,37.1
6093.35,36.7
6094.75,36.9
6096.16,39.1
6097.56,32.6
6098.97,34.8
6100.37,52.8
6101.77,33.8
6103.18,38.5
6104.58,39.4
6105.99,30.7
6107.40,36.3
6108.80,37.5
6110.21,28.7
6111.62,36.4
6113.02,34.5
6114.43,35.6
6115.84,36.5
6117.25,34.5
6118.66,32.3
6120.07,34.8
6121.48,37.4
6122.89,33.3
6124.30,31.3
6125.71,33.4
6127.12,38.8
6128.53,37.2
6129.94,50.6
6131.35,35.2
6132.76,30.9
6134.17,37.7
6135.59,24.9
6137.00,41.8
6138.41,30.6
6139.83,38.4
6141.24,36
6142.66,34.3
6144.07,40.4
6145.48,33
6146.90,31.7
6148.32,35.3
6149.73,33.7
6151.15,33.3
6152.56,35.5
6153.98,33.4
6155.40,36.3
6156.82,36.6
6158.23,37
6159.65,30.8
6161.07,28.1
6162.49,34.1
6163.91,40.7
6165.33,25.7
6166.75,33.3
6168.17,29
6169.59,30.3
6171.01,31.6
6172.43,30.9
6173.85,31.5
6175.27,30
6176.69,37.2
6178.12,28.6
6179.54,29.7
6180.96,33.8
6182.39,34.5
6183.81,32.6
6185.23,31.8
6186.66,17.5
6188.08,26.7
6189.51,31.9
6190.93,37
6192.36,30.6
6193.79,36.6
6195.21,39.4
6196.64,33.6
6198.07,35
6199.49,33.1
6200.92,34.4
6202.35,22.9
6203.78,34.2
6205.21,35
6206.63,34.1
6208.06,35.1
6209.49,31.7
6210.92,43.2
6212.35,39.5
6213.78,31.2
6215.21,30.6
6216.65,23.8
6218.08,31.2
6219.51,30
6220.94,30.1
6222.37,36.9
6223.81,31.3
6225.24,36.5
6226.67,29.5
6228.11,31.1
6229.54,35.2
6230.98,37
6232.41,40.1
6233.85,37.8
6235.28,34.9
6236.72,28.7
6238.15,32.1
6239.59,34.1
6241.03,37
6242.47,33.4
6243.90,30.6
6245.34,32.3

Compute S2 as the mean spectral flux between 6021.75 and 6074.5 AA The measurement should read 35.4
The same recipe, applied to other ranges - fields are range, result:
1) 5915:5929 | 33.7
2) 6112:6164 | 35.1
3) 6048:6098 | 35.7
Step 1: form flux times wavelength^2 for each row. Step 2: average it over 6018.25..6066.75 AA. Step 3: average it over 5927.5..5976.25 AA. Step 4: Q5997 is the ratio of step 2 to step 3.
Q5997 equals 1.05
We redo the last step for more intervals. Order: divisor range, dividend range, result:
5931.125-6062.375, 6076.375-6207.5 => 1.04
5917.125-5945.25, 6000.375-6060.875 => 1.08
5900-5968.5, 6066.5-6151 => 1.13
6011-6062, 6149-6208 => 0.96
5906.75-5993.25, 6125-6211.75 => 1.08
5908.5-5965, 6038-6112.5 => 1.12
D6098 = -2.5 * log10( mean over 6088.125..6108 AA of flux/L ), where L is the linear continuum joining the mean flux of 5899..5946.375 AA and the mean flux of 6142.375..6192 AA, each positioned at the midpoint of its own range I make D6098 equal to -0.13 mag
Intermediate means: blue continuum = 33.5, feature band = 36.8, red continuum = 32.5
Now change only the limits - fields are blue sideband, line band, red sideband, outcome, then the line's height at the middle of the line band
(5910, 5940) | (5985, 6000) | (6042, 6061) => 0.038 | 34.7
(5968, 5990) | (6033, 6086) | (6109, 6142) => -0.036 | 34.5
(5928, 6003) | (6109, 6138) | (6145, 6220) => -0.075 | 32.9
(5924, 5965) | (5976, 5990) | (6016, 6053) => 0.074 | 34.3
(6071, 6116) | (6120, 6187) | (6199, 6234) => 0.034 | 34.8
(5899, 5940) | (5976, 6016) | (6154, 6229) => -0.045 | 33.2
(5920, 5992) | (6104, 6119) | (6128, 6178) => -0.024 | 34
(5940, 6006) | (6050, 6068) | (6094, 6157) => -0.008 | 34.7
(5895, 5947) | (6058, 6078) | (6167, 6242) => -0.081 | 33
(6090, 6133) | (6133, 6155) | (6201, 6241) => 0.024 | 35.4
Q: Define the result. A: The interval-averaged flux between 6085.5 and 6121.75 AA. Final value 36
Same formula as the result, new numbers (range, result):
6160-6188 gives 31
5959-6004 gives 33.6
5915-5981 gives 33.9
